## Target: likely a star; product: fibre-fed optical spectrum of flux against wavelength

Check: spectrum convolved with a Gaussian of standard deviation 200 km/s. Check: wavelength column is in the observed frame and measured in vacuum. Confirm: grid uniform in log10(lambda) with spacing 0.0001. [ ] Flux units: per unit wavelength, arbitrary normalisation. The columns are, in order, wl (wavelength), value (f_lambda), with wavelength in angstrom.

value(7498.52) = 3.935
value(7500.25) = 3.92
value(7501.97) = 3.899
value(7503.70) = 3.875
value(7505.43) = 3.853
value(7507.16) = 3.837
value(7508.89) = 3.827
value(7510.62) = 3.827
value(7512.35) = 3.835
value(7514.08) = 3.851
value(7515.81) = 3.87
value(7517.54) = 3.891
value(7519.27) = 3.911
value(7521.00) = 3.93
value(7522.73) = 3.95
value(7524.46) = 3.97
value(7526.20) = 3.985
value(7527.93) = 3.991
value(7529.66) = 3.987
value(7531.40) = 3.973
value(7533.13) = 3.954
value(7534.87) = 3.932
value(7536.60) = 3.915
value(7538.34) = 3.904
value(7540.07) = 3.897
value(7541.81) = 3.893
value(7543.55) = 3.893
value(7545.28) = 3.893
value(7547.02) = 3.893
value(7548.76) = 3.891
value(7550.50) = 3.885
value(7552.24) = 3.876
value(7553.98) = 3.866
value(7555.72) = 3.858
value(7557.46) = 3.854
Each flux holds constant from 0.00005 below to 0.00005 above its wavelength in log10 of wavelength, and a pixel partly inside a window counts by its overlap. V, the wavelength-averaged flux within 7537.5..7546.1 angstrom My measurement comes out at 3.9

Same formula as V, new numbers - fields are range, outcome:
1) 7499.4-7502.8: 3.92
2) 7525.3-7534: 3.98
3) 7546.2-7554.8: 3.88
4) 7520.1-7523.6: 3.95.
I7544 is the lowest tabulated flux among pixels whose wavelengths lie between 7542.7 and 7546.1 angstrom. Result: 3.893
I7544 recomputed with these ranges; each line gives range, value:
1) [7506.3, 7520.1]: 3.827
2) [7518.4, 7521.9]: 3.911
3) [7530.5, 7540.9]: 3.897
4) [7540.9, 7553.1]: 3.876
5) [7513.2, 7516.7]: 3.851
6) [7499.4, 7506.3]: 3.853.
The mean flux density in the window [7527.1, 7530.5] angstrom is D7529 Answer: 3.99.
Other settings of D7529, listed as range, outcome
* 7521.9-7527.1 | 3.97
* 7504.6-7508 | 3.84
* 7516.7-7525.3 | 3.93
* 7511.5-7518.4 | 3.86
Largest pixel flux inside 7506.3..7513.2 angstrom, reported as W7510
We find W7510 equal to 3.837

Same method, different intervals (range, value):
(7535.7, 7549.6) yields 3.915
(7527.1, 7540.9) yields 3.991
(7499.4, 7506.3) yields 3.92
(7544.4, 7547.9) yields 3.893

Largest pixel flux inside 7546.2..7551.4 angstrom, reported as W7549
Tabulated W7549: 3.893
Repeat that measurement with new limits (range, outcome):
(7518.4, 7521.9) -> 3.93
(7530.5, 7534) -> 3.973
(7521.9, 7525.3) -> 3.97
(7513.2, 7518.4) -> 3.891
